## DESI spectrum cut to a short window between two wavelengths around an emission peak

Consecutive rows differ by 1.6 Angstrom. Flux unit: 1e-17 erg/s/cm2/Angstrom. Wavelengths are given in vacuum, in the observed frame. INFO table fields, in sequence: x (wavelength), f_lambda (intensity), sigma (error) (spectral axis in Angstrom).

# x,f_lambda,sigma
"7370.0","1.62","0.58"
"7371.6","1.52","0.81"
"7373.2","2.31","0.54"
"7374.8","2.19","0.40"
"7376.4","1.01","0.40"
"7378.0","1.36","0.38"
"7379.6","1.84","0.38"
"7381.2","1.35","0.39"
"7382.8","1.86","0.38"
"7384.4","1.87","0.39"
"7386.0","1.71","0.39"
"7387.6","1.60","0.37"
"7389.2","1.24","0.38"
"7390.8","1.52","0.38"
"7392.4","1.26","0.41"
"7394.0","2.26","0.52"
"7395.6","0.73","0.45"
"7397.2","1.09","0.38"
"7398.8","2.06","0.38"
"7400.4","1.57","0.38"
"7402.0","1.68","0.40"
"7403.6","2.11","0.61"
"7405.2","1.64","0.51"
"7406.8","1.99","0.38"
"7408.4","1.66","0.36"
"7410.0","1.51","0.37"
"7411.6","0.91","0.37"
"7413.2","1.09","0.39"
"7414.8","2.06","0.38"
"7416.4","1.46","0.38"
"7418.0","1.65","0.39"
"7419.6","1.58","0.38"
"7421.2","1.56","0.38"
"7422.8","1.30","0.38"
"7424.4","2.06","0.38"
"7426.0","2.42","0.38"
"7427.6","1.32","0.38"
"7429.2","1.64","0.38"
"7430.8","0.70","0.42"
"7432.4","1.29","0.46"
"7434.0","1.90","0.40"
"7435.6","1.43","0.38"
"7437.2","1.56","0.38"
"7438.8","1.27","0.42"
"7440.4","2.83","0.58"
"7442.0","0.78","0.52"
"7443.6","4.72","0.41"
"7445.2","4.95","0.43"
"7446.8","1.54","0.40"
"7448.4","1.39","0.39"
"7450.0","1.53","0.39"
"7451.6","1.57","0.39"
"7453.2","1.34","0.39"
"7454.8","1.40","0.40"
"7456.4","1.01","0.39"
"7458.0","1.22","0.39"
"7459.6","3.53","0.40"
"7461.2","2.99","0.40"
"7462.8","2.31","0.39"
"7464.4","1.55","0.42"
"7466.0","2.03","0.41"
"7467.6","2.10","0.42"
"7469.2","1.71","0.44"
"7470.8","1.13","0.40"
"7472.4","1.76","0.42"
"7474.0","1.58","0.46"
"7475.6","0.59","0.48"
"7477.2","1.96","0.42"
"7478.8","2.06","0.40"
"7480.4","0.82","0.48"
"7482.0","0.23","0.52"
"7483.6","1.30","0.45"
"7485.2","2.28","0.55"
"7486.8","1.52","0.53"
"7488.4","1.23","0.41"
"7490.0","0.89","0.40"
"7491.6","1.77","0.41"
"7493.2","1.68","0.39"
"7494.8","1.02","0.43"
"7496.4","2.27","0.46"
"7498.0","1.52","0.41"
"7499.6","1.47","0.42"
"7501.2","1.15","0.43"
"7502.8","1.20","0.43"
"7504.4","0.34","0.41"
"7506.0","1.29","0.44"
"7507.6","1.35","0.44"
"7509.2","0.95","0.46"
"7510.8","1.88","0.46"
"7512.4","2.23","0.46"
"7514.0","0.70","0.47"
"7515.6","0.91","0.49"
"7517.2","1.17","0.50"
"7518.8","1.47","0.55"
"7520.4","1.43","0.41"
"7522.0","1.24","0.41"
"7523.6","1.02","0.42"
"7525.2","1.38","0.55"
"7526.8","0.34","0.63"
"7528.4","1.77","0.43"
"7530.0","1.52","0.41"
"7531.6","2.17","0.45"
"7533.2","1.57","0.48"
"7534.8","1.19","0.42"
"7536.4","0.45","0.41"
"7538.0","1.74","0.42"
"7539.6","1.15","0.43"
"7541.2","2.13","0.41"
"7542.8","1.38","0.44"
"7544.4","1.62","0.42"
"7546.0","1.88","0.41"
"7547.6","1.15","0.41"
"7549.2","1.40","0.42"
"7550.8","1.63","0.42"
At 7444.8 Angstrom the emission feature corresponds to [S II] 6716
